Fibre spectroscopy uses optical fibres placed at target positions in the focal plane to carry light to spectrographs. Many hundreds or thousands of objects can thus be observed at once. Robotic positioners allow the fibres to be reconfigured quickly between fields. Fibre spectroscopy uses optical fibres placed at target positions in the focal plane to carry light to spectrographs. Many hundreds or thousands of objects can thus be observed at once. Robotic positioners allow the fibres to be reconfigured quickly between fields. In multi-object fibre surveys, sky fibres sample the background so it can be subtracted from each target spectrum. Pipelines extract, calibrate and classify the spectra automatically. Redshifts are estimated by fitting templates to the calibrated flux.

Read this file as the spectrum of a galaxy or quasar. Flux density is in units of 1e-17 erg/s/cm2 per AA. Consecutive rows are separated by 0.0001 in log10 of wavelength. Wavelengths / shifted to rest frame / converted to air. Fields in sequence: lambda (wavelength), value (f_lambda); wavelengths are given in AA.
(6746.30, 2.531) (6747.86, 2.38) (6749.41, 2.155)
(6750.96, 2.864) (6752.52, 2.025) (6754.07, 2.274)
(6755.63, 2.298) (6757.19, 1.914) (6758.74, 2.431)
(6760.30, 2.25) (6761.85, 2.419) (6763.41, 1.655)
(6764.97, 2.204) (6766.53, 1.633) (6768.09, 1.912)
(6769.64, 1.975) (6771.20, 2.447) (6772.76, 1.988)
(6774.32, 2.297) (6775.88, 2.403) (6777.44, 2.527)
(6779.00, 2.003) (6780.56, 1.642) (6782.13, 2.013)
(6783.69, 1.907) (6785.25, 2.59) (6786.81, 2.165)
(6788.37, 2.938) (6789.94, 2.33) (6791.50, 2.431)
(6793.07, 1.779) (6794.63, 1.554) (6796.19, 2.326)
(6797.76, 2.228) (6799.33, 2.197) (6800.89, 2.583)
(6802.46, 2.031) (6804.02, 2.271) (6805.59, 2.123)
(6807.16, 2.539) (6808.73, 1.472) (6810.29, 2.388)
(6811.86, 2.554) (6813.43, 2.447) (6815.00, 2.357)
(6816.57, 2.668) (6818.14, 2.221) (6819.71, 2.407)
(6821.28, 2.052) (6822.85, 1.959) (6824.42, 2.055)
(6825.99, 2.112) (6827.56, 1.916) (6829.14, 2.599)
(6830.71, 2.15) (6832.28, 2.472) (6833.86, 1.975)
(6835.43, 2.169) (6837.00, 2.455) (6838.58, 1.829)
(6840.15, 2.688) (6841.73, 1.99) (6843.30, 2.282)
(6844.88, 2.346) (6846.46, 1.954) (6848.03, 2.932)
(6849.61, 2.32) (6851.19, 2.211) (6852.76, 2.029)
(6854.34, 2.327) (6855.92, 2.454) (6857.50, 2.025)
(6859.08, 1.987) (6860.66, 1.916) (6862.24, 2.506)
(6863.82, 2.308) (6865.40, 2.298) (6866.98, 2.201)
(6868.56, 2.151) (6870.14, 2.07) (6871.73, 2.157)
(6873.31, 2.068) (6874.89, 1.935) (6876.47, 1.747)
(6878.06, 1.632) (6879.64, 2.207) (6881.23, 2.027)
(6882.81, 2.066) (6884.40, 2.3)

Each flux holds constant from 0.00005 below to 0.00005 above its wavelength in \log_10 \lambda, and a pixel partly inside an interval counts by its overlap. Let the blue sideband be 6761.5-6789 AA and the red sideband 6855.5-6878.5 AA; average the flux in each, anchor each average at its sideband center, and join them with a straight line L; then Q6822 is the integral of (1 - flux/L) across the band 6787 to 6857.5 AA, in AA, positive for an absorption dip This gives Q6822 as -4.3 AA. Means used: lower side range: 2.14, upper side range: 2.1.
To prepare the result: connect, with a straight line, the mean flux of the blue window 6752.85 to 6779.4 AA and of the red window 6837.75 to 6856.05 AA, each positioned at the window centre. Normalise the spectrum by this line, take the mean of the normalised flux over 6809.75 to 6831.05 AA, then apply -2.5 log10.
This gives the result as -0.02 mag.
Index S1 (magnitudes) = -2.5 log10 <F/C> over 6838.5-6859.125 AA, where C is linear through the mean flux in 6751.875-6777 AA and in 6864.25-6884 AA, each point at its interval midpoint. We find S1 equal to -0.095 mag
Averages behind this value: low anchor 2.14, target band 2.26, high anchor 2.06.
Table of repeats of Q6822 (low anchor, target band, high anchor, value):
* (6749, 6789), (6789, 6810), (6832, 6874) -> 0.4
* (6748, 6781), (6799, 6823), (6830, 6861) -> -0.8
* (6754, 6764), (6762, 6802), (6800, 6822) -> 1.4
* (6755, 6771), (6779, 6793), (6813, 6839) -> -0.5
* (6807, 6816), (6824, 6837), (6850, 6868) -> 0.3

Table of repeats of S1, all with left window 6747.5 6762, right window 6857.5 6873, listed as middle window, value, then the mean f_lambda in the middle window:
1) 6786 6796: 0.021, 2.21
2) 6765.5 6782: 0.095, 2.08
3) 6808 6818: -0.042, 2.31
